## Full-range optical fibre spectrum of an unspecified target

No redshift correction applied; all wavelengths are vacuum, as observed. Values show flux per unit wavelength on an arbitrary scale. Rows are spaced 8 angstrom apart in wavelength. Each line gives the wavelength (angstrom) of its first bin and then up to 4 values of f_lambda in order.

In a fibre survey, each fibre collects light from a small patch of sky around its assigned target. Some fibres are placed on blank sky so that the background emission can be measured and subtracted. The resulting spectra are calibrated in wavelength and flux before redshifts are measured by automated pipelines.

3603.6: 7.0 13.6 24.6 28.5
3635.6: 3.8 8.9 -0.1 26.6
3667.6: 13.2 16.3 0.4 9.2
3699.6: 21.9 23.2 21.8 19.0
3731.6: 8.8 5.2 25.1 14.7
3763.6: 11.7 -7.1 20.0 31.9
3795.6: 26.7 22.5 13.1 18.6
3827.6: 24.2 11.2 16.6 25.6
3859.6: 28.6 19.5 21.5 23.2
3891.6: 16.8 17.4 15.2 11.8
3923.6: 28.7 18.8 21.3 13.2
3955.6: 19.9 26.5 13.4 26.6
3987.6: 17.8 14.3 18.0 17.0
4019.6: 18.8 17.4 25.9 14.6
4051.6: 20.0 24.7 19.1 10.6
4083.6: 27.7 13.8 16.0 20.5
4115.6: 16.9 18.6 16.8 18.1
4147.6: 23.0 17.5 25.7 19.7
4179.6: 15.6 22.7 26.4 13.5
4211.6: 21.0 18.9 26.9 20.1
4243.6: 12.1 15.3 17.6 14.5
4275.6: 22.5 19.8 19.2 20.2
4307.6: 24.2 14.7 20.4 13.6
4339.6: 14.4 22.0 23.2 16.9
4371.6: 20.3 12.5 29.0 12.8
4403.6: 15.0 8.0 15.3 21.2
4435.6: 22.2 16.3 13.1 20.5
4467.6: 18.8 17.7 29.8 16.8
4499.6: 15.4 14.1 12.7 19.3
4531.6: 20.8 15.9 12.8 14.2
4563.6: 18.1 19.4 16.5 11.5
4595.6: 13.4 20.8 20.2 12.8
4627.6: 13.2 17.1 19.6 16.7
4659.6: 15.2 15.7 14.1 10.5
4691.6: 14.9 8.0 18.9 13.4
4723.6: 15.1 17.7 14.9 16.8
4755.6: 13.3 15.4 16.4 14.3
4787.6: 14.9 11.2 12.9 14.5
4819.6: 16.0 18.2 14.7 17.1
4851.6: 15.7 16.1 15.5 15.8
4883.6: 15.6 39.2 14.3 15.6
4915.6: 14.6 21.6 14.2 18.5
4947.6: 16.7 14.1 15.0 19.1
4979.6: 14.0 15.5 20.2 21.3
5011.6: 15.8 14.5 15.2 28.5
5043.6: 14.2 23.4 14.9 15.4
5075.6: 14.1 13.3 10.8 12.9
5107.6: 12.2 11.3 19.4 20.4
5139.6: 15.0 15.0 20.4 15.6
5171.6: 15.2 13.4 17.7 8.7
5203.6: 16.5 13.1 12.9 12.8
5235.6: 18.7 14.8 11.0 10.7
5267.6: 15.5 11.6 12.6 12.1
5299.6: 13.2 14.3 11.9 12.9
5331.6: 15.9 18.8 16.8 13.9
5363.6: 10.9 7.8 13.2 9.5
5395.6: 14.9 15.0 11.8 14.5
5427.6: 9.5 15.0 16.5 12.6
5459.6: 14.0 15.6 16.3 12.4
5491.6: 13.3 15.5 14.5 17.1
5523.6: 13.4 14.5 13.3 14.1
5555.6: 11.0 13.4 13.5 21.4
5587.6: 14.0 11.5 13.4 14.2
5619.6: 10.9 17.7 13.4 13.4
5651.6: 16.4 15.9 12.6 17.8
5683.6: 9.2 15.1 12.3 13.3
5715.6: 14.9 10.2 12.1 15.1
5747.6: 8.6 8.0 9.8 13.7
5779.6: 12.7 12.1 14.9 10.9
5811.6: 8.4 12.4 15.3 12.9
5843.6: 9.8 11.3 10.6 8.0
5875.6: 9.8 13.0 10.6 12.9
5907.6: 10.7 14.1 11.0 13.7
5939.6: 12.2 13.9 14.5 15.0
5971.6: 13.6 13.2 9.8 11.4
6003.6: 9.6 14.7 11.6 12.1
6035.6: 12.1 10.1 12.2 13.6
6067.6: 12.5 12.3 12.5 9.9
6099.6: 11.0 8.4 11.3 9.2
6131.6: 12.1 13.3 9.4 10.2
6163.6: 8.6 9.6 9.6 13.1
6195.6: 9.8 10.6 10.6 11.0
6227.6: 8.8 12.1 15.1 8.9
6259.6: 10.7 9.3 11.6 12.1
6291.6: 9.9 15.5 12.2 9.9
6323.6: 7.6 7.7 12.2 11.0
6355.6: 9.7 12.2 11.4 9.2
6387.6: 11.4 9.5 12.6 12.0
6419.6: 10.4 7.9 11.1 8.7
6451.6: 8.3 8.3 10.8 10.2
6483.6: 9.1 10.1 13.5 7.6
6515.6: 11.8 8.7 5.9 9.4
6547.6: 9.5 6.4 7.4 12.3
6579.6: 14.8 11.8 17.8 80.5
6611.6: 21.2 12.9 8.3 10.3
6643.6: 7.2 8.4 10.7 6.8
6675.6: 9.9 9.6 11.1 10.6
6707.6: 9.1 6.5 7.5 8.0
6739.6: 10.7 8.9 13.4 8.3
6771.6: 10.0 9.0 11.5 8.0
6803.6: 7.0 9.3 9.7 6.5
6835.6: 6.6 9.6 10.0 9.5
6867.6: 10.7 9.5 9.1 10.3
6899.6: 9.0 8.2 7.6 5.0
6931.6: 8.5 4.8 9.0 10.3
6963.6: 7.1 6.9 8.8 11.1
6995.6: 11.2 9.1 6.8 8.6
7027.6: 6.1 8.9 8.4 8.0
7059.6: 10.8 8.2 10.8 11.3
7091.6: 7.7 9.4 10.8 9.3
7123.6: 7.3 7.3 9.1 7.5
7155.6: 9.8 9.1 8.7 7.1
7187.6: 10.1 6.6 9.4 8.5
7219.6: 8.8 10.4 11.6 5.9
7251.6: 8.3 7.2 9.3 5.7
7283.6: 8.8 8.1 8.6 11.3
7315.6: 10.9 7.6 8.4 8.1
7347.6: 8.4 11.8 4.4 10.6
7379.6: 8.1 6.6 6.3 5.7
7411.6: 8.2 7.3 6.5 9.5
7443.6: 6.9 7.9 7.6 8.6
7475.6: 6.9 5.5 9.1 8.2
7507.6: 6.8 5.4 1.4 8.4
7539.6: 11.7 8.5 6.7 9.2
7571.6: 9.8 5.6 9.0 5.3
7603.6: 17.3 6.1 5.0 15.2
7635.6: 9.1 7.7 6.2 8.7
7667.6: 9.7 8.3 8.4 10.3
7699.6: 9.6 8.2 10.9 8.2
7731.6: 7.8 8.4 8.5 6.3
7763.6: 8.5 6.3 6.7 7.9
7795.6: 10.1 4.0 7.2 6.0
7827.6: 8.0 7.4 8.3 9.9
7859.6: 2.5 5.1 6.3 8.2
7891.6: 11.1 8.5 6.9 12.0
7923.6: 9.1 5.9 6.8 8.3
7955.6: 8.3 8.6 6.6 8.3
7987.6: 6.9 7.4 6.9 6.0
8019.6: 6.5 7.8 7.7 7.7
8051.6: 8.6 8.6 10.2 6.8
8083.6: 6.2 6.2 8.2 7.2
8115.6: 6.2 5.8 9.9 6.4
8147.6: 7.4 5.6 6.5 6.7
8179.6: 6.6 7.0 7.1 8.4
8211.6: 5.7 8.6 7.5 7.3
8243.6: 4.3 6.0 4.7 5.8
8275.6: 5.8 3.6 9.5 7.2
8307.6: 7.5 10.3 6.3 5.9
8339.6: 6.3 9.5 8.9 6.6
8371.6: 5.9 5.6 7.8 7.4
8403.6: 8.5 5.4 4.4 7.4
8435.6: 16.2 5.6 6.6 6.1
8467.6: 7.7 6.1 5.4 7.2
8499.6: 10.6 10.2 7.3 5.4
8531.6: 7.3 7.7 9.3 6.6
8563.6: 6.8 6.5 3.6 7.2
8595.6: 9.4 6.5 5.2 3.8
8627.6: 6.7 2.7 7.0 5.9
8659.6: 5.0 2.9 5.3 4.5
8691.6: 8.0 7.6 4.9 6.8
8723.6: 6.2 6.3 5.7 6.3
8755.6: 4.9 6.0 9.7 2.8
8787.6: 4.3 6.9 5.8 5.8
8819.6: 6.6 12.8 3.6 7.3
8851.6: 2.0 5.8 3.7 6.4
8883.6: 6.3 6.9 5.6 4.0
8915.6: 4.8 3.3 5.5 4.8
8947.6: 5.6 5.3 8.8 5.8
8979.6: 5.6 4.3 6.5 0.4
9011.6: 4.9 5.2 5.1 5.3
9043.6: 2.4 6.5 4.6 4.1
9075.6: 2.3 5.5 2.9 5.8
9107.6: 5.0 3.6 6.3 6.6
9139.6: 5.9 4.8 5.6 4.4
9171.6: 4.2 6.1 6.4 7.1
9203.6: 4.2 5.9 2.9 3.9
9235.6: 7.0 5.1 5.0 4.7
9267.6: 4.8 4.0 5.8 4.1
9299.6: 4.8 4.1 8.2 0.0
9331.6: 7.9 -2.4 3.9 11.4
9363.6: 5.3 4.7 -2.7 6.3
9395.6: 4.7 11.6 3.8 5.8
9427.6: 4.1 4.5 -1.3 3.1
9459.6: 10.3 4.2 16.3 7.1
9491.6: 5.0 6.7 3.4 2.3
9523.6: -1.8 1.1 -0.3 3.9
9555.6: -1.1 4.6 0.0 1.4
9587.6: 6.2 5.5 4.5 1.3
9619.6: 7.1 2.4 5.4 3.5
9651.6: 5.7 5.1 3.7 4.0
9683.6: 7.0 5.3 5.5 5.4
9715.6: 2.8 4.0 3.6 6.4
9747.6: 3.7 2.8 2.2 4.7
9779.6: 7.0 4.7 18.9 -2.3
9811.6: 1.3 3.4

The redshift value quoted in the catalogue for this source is 0.006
